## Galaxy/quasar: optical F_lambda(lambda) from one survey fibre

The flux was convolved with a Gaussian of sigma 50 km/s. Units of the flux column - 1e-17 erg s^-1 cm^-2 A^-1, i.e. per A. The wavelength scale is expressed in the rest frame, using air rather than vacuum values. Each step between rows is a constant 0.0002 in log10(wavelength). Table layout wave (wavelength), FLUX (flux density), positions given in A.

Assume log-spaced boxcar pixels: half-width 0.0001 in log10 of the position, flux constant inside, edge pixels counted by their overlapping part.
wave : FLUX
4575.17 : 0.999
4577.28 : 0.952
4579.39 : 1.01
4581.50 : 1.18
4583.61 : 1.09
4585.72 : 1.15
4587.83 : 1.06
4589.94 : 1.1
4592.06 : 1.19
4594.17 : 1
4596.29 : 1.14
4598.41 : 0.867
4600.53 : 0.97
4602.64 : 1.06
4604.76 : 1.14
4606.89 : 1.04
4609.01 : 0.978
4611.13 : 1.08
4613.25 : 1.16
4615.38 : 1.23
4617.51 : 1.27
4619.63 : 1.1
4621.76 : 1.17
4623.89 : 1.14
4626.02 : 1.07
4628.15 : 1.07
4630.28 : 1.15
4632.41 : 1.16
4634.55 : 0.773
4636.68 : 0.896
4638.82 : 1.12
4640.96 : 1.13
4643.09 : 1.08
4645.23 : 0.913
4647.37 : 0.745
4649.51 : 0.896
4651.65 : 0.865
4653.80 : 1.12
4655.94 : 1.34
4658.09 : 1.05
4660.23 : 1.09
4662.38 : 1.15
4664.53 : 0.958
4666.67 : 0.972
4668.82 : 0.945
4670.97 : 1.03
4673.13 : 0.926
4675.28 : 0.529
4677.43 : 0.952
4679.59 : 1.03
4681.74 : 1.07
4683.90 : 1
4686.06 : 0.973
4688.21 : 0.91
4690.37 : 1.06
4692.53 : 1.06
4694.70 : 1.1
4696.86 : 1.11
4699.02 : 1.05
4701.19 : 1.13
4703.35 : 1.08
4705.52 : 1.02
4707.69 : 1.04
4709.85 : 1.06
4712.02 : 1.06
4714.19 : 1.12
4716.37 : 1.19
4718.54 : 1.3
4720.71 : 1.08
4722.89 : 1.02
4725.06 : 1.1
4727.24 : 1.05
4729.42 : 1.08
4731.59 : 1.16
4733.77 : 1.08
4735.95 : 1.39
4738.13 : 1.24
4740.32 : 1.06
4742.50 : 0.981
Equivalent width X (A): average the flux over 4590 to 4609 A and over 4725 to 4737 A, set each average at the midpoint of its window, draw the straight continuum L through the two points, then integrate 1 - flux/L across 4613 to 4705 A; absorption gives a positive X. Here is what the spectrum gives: 4.8 A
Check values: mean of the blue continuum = 1.05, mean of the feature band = 1.04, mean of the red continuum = 1.15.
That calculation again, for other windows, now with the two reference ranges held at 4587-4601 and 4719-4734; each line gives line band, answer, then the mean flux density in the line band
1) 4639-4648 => 0.61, 0.993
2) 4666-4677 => 1.97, 0.881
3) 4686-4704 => 0.41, 1.06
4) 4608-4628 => -1.40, 1.13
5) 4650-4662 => -0.20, 1.09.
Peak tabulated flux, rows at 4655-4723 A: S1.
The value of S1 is 1.34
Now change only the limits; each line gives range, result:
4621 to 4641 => 1.17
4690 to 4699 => 1.11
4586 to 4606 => 1.19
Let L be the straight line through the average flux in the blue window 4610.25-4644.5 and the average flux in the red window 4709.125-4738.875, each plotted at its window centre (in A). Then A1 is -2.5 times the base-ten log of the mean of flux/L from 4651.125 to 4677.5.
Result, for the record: 0.12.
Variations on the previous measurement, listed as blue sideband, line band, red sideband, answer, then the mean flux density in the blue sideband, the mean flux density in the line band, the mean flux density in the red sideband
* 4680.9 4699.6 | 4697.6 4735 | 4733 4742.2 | 0.02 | 1.04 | 1.1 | 1.18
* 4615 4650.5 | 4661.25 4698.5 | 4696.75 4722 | 0.10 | 1.05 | 0.988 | 1.1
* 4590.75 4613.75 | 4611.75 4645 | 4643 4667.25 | -0.06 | 1.05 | 1.1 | 1.01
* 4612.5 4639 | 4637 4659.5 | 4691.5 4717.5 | 0.07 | 1.1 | 1.02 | 1.09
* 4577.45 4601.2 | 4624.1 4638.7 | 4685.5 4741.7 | 0.04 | 1.07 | 1.03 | 1.1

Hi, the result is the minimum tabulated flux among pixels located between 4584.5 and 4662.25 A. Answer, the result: 0.745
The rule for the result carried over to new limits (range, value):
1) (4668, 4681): 0.529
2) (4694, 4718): 1.02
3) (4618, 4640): 0.773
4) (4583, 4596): 1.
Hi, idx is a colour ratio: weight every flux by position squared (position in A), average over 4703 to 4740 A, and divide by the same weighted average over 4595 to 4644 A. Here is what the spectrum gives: 1.09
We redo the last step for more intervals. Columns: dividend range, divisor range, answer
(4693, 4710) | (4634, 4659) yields 1.10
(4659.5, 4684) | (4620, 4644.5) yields 0.92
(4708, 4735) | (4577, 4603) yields 1.10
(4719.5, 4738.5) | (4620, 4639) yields 1.11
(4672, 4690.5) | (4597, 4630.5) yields 0.88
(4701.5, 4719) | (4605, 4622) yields 1.02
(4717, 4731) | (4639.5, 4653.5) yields 1.20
